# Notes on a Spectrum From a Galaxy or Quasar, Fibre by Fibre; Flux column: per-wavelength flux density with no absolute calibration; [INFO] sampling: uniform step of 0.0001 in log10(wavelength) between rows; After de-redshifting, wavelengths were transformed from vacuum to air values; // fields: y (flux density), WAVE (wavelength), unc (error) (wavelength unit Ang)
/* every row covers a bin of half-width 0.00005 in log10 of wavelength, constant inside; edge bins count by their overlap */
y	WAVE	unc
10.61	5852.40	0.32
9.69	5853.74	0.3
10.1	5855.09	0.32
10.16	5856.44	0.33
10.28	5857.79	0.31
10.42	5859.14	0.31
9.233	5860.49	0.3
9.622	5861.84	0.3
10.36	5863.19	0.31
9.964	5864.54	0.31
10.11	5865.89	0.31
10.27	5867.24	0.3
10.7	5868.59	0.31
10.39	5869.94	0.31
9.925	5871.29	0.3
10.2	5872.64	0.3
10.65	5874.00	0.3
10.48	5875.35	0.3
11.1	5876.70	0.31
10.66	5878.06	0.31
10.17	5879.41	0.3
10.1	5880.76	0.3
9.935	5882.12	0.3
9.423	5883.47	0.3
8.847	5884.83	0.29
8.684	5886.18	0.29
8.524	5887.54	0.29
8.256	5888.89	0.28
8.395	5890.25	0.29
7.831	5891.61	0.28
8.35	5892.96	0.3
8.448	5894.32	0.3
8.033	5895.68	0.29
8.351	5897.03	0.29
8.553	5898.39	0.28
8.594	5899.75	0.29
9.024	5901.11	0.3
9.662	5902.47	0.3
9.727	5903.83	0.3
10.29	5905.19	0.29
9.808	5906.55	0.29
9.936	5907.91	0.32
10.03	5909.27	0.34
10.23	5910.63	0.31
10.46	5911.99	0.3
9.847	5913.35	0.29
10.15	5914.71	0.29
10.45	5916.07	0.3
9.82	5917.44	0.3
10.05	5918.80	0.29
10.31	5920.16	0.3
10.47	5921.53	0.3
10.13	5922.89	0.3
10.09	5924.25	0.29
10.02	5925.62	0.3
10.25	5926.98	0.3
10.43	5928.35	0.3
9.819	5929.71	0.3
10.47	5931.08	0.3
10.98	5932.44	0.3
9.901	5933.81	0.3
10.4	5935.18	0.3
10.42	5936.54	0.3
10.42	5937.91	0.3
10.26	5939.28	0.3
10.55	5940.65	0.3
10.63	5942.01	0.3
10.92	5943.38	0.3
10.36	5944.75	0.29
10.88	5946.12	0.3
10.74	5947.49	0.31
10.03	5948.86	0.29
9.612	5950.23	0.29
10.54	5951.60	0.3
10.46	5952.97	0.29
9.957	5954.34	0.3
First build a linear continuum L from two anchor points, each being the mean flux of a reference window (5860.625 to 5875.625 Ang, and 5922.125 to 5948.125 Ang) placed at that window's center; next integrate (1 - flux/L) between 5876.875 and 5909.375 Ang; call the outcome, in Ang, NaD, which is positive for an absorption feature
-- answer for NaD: 3.5 Ang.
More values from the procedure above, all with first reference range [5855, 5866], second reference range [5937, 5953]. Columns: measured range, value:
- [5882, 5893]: 1.6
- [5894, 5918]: 1.7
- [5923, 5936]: 0.1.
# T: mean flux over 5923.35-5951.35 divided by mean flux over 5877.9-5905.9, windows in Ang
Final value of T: 1.15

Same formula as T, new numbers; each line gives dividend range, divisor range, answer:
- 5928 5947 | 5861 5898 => 1.10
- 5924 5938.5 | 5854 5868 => 1.03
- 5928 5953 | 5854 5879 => 1.02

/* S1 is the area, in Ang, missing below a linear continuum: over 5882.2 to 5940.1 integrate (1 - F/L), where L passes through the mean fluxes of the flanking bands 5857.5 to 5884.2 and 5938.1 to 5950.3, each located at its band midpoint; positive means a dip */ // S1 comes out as 4.1 Ang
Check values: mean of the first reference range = 10.2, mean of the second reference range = 10.5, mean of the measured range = 9.63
